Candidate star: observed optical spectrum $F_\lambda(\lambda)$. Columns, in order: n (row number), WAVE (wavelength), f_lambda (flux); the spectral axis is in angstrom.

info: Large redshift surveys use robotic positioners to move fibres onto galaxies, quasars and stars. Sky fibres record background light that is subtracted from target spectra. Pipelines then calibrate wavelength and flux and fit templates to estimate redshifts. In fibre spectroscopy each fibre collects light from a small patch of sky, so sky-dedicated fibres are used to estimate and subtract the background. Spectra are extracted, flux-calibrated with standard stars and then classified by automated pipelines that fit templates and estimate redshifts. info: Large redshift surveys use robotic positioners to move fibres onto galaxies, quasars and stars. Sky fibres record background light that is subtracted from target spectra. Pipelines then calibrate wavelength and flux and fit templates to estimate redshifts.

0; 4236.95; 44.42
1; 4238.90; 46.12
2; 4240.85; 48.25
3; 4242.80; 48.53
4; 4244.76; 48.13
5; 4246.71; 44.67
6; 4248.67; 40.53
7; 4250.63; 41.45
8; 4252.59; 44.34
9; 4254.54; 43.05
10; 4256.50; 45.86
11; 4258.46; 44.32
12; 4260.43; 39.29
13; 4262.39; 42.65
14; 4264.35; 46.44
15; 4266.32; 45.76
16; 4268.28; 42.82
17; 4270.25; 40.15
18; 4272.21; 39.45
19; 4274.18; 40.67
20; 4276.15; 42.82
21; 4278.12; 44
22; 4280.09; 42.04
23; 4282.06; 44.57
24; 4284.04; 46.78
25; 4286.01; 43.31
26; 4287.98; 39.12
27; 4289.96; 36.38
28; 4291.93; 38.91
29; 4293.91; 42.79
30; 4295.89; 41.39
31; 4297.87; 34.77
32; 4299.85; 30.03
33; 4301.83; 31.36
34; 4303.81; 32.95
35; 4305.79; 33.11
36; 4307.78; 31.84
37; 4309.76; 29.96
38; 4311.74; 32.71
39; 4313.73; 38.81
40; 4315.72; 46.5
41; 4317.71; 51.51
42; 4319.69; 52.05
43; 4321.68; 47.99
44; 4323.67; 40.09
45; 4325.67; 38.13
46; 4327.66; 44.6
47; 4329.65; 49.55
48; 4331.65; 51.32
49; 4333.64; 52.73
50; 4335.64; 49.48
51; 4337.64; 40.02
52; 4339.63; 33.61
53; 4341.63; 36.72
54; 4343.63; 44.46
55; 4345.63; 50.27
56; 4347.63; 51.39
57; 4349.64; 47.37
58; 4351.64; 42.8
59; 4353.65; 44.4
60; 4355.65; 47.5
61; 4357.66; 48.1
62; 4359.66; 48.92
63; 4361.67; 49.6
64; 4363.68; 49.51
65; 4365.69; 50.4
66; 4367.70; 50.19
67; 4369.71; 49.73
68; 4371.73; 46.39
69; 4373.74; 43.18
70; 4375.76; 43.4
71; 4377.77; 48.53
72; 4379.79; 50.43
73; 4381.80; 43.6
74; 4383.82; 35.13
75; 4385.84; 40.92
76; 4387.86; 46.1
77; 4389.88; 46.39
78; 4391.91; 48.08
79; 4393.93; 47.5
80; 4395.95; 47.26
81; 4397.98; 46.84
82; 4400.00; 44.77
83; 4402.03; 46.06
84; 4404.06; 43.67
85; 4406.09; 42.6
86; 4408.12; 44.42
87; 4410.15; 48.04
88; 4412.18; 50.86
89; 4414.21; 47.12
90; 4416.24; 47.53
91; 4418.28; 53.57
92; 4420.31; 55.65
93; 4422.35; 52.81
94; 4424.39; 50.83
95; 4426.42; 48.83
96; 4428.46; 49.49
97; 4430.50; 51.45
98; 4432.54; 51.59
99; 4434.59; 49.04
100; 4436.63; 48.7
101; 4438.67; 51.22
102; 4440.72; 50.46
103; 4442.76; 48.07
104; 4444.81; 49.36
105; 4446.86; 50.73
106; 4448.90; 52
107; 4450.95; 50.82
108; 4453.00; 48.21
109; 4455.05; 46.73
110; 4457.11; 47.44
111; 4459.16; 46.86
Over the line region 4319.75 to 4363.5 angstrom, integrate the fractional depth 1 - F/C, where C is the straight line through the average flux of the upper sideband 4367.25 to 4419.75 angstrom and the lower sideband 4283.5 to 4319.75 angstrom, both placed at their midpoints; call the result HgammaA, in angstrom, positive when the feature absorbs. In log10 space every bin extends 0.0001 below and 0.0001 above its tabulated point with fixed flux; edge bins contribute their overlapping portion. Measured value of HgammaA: -4.4 angstrom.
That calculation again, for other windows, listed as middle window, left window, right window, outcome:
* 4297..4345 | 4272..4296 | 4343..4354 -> 4.44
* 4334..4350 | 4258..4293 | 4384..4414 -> -0.11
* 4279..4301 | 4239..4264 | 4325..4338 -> 2.75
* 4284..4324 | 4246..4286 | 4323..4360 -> 4.75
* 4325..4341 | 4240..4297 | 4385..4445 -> 0.16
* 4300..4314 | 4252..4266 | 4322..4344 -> 3.62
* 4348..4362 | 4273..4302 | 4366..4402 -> -0.91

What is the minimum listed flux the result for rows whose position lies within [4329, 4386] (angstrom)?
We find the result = 33.61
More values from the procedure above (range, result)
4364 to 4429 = 35.13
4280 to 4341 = 29.96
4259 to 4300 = 30.03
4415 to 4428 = 47.53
